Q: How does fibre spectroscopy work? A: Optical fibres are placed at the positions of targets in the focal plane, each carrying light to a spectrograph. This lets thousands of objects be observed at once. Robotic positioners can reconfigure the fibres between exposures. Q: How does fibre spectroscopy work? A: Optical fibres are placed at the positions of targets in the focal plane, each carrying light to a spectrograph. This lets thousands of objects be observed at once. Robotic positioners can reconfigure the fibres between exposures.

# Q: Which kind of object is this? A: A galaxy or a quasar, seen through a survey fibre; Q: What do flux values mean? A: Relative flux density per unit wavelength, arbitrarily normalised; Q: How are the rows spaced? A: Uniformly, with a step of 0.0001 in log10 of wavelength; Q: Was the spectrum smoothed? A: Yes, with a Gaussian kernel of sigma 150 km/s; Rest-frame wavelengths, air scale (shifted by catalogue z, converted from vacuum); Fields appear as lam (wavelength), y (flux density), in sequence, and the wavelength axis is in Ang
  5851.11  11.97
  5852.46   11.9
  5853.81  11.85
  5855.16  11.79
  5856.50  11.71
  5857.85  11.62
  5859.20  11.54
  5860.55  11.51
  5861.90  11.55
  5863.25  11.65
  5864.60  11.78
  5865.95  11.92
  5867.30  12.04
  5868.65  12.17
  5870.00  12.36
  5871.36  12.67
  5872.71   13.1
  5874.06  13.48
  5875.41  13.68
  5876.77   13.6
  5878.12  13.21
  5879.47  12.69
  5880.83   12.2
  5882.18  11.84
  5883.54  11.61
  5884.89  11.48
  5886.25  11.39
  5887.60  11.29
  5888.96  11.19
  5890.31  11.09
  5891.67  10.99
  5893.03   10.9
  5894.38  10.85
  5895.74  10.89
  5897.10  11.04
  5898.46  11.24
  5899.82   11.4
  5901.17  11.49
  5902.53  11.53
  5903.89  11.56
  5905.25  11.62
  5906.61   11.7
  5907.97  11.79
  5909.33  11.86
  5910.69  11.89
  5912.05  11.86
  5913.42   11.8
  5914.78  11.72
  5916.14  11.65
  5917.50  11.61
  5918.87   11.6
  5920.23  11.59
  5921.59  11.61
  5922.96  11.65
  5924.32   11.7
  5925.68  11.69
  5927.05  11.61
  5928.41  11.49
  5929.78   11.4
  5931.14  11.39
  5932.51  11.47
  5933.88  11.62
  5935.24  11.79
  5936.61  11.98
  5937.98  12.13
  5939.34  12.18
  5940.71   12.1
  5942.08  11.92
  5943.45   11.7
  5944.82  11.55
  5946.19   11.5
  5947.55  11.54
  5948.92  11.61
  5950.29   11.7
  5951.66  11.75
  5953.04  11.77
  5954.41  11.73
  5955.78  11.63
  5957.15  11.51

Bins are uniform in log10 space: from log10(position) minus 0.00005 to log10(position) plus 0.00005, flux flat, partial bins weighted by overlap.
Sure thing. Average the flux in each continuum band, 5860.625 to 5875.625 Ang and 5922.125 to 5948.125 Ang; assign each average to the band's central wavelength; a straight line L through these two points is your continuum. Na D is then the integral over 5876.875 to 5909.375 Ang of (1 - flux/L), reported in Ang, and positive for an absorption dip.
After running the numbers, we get 1.43 Ang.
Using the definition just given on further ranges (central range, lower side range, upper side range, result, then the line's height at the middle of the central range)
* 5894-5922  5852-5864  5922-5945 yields 0.4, 11.7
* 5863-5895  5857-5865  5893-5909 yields -1.6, 11.5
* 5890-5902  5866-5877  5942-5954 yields 1.3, 12.4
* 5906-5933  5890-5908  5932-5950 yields -0.3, 11.5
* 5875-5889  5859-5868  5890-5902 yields -1.0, 11.4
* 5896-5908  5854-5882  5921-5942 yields 0.5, 12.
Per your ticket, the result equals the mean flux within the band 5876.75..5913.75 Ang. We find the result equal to 11.6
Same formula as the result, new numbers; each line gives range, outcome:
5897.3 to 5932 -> 11.6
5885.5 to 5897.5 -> 11.1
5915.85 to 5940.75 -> 11.7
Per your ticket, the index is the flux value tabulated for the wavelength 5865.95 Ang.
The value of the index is 11.92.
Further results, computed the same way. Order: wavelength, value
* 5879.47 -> 12.69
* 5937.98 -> 12.13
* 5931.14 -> 11.39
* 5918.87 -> 11.6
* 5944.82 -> 11.55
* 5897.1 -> 11.04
